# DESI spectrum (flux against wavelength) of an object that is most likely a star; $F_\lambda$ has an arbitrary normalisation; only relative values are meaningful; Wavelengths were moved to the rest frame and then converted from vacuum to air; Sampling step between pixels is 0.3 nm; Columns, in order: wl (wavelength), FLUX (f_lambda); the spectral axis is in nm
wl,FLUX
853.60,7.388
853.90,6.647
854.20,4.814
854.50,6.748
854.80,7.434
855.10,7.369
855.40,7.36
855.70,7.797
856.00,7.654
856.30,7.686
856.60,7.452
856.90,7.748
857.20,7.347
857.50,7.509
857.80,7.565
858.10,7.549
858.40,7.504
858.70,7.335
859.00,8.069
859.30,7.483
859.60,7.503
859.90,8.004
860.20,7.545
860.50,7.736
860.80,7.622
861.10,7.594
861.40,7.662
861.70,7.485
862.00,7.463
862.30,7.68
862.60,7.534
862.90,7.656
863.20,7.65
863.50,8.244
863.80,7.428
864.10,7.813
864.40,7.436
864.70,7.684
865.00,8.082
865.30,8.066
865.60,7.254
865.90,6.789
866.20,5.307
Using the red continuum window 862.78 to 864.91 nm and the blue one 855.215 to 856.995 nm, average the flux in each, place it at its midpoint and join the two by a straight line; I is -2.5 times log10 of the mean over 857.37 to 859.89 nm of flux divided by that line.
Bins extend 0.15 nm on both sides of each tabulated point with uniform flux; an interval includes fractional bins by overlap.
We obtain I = 0.01 mag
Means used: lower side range 7.61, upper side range 7.71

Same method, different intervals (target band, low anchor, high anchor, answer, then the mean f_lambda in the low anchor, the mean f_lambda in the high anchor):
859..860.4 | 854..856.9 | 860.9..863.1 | -0.04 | 7.17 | 7.58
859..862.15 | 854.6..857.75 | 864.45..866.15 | -0.02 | 7.52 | 7.43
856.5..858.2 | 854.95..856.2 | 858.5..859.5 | 0.01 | 7.55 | 7.62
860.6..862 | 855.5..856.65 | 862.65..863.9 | 0.02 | 7.65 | 7.74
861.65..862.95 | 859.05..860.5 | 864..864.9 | 0.01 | 7.67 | 7.66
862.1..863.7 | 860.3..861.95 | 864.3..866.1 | -0.03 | 7.61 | 7.49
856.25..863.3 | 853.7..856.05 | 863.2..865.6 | -0.03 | 6.96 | 7.78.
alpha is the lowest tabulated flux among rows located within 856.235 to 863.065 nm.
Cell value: 7.335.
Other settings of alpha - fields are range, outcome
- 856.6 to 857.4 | 7.347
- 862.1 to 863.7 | 7.534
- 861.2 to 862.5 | 7.463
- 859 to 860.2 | 7.483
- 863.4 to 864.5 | 7.428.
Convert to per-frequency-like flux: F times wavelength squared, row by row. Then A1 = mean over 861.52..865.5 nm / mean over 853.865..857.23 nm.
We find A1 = 1.09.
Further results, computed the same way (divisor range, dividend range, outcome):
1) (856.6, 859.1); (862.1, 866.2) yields 1.01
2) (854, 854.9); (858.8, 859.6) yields 1.24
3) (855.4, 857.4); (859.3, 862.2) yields 1.01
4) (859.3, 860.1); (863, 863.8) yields 1.03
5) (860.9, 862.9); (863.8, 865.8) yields 1.02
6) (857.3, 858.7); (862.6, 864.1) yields 1.04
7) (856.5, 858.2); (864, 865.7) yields 1.05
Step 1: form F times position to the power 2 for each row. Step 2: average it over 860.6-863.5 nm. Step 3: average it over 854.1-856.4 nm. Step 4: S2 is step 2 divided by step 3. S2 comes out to 1.08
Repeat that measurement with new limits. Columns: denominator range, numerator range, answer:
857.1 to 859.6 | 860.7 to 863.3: 1.01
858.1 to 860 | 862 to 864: 1.02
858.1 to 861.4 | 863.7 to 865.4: 1.03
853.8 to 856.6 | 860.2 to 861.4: 1.09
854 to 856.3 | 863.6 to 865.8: 1.11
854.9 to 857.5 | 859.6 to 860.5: 1.03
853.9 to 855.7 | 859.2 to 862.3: 1.13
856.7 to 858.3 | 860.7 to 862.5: 1.02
